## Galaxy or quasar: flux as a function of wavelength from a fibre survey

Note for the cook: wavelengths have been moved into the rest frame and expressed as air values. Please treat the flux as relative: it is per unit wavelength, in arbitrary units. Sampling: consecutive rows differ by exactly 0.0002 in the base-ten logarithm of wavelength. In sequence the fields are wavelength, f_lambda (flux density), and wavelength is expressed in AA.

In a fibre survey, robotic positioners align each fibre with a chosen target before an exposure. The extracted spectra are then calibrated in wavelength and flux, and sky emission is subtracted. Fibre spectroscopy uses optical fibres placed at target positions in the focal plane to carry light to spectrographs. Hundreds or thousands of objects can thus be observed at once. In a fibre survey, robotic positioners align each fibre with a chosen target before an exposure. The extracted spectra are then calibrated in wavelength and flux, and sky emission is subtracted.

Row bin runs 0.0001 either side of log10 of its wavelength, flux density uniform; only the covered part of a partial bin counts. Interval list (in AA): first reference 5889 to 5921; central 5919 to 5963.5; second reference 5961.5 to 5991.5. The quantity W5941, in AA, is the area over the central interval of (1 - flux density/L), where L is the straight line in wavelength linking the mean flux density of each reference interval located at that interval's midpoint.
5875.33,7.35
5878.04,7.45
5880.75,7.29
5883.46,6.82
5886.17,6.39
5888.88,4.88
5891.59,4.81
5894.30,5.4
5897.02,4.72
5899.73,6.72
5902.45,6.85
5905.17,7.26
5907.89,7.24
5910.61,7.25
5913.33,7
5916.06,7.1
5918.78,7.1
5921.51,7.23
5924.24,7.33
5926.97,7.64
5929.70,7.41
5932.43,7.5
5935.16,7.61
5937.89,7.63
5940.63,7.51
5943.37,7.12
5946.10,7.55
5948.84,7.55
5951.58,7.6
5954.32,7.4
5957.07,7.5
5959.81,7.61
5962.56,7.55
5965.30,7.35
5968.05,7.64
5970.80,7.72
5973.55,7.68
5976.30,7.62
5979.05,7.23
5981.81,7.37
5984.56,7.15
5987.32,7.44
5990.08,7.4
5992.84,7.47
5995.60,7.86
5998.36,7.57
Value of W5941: -3.25 AA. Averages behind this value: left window 6.45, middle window 7.47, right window 7.47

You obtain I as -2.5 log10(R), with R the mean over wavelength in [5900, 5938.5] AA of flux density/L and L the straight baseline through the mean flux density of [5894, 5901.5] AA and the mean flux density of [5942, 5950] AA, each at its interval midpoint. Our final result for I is -0.13 mag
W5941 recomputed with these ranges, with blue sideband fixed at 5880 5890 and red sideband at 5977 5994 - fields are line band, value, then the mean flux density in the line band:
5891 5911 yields 0.6 AA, 6.29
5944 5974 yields -2.0 AA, 7.55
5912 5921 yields -0.6 AA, 7.08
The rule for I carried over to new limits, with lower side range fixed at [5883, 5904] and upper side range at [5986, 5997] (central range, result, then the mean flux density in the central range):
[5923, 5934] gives -0.17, 7.48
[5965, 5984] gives -0.04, 7.51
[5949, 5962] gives -0.09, 7.53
